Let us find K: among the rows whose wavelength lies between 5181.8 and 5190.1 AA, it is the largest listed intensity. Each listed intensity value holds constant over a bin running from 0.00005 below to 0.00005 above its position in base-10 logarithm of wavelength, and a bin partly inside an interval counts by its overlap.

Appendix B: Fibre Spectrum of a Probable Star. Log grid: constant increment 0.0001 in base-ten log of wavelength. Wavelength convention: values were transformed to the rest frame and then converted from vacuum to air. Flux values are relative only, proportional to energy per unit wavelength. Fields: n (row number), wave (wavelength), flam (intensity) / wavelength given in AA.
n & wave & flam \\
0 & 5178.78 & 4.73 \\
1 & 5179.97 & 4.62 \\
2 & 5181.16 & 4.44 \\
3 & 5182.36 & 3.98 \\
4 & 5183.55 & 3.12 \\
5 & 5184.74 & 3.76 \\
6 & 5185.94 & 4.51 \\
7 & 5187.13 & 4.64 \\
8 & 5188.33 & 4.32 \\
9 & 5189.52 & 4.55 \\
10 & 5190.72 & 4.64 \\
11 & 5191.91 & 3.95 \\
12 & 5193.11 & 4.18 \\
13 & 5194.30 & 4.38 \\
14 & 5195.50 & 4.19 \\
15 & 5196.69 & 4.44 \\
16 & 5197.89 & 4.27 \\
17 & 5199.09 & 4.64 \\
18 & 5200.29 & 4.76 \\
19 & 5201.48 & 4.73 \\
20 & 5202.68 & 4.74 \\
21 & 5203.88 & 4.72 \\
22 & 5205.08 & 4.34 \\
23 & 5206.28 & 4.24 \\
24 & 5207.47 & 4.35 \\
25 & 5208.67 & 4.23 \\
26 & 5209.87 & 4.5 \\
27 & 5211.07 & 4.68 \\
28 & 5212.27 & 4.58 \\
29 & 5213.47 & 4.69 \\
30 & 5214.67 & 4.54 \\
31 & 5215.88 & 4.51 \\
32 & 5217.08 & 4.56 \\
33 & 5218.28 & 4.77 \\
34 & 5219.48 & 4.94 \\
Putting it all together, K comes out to 4.64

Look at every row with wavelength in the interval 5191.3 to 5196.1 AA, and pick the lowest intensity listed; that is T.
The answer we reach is 3.95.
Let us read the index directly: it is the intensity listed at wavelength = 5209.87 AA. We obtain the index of 4.5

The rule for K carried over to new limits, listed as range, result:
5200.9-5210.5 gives 4.74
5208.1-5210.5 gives 4.5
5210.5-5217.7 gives 4.69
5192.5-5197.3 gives 4.44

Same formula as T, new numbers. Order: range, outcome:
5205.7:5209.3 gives 4.23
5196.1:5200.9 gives 4.27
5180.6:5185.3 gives 3.12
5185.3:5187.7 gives 4.51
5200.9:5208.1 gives 4.24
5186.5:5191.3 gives 4.32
